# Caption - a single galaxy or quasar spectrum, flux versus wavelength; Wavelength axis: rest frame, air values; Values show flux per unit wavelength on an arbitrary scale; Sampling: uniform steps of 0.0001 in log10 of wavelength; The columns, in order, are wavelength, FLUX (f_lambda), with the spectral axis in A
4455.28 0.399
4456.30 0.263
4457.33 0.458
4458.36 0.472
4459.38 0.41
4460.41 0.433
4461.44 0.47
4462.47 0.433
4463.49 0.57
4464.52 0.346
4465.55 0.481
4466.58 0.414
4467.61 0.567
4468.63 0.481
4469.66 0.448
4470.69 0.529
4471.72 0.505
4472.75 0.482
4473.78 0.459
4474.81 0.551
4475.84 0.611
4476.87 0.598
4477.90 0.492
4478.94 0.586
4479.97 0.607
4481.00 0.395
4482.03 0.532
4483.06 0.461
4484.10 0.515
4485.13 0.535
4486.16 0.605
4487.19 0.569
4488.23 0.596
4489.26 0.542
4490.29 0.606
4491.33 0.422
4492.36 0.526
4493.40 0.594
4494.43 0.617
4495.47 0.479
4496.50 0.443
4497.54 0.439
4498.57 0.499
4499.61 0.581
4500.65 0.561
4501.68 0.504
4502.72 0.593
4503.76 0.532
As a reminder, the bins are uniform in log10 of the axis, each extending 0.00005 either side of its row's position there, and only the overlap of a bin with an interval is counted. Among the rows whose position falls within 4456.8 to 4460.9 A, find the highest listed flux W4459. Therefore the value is 0.472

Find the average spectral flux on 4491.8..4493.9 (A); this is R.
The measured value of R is 0.556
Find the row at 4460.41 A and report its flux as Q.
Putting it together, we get 0.433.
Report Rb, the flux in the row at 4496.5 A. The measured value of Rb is 0.443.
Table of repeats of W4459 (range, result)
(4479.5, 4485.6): 0.607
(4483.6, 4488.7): 0.605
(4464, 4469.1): 0.567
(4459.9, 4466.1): 0.57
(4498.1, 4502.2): 0.581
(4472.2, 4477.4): 0.611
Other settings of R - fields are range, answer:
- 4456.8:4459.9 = 0.445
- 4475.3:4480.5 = 0.578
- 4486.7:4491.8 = 0.547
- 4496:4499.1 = 0.46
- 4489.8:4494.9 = 0.552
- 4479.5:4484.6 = 0.501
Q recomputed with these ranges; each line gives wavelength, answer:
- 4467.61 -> 0.567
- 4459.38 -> 0.41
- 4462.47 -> 0.433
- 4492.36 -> 0.526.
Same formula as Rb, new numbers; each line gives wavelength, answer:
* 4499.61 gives 0.581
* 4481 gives 0.395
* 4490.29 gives 0.606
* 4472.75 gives 0.482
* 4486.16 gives 0.605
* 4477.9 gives 0.492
